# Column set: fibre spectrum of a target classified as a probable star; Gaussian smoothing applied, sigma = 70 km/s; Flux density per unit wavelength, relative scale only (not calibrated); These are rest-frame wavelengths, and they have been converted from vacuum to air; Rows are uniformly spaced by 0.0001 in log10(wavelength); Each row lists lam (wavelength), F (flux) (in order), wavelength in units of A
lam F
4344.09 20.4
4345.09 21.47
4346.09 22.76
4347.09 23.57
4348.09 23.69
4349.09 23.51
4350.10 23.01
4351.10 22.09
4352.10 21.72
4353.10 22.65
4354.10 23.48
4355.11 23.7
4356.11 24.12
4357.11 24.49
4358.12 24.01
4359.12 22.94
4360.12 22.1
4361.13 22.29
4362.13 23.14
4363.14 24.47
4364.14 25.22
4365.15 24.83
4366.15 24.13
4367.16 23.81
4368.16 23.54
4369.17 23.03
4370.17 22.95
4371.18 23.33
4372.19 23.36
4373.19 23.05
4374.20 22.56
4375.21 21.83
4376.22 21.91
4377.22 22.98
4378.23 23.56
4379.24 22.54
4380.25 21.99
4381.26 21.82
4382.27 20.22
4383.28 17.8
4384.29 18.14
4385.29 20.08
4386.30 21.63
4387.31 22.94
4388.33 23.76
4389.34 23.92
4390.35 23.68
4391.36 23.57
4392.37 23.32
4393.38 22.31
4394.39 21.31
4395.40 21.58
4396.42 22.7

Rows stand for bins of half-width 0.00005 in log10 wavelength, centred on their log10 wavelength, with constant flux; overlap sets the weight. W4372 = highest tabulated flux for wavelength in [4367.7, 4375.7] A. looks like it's 23.54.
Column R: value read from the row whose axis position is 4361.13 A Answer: 22.29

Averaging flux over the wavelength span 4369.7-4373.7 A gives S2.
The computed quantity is 23.2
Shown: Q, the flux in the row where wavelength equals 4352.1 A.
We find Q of 21.72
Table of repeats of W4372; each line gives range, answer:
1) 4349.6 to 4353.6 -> 23.01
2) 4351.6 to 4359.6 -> 24.49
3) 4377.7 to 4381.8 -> 23.56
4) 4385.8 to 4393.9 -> 23.92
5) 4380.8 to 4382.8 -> 21.82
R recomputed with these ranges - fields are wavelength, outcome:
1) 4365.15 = 24.83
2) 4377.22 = 22.98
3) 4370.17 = 22.95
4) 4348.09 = 23.69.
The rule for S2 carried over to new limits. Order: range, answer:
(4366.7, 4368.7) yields 23.7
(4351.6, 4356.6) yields 23.1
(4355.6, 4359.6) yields 23.9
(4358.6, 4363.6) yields 23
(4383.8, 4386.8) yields 20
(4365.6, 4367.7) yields 24.1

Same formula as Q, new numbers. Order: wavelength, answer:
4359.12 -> 22.94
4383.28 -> 17.8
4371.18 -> 23.33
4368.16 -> 23.54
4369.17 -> 23.03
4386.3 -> 21.63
